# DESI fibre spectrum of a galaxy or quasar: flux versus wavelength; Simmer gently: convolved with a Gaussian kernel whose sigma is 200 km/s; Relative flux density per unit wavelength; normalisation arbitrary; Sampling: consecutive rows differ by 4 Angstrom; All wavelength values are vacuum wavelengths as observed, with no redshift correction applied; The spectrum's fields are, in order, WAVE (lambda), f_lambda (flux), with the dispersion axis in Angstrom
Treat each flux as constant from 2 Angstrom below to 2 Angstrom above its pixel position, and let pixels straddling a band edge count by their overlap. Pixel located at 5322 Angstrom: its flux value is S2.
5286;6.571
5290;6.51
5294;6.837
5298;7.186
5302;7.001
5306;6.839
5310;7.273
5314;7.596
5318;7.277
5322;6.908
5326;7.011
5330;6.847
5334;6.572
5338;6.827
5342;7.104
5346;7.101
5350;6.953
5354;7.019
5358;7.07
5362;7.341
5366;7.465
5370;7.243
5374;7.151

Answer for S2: 6.908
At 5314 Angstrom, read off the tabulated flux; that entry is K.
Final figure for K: 7.596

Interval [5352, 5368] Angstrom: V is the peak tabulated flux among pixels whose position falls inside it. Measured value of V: 7.465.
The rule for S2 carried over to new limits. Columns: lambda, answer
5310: 7.273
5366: 7.465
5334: 6.572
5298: 7.186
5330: 6.847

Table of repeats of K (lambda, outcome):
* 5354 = 7.019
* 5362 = 7.341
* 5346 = 7.101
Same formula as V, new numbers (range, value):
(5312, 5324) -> 7.596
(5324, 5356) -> 7.104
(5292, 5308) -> 7.186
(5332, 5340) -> 6.827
